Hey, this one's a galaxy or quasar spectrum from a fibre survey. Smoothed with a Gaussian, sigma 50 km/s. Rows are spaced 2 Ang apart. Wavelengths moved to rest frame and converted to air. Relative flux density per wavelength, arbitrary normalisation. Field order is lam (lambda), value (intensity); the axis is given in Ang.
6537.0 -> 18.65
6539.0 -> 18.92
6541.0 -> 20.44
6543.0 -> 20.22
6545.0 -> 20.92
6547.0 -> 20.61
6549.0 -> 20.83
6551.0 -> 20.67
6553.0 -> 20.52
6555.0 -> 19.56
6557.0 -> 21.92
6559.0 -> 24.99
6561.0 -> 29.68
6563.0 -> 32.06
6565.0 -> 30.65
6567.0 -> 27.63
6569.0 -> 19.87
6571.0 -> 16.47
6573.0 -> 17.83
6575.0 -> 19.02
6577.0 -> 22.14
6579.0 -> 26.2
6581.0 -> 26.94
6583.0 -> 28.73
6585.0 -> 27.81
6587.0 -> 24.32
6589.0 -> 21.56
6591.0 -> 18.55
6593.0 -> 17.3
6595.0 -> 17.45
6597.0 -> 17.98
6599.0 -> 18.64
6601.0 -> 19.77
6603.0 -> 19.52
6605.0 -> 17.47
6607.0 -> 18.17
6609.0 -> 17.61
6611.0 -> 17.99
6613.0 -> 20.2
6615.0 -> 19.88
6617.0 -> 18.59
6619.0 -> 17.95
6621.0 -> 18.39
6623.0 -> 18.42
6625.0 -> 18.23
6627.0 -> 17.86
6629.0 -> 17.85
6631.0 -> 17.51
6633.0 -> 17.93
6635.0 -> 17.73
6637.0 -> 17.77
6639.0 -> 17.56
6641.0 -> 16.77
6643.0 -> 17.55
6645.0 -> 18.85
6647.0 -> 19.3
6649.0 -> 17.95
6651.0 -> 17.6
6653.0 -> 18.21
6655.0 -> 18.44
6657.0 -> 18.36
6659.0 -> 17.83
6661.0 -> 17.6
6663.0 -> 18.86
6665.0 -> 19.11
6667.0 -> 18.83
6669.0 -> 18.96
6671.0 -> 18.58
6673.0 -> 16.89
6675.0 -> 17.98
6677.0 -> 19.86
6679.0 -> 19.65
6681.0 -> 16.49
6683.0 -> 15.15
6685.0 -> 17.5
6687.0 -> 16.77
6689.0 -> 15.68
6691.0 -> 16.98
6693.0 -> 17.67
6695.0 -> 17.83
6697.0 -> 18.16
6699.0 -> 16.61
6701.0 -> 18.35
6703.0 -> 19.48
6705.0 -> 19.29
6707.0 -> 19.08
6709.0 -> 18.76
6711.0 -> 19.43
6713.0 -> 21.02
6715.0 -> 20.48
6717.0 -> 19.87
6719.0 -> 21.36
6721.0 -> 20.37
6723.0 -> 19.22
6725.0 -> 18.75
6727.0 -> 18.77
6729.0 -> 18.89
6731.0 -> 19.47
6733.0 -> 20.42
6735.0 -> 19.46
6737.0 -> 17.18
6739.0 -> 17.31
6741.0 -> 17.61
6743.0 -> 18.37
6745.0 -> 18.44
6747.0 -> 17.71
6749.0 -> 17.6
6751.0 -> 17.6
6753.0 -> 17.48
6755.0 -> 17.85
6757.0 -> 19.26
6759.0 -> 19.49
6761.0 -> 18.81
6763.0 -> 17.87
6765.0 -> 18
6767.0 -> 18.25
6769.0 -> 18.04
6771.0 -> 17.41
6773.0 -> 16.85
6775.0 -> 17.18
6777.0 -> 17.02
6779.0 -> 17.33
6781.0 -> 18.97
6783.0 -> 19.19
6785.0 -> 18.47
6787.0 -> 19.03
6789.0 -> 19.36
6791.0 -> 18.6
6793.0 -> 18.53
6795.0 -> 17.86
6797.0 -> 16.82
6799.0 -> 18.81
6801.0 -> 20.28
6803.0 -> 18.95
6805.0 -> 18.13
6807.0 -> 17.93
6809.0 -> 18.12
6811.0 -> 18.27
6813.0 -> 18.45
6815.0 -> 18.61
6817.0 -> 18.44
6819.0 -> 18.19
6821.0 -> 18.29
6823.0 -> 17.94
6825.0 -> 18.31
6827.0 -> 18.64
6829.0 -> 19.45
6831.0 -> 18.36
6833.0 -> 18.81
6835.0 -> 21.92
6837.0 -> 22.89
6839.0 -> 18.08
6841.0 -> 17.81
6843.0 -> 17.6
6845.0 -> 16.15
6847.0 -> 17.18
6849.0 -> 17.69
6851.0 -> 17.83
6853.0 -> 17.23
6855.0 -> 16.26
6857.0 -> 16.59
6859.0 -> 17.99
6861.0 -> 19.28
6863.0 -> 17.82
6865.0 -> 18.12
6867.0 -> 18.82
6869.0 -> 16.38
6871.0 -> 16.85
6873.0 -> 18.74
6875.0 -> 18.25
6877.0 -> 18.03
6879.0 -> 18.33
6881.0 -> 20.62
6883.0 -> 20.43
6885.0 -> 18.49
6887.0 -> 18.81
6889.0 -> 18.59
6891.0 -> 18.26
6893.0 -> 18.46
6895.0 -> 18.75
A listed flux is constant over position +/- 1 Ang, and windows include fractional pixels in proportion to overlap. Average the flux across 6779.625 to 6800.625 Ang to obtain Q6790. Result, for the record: 18.6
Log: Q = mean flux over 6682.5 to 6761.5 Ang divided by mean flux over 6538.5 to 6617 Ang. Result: 0.9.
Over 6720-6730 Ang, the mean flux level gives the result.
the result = 19.2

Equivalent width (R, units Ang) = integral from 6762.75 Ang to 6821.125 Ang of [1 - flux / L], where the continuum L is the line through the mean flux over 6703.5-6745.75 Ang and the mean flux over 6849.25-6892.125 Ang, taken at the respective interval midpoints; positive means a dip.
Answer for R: 1.5 Ang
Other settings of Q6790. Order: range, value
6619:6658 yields 18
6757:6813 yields 18.3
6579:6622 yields 20.4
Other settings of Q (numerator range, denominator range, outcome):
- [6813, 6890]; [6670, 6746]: 0.99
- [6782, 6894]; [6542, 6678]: 0.92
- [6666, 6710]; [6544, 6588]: 0.76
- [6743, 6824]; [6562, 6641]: 0.89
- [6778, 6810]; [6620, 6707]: 1.03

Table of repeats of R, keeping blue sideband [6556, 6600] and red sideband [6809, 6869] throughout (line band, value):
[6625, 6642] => 3.4 Ang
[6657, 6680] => 3.1 Ang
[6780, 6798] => 0.6 Ang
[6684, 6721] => 3.8 Ang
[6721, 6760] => 3.1 Ang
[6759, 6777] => 1.6 Ang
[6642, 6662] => 3.3 Ang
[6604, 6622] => 3.2 Ang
